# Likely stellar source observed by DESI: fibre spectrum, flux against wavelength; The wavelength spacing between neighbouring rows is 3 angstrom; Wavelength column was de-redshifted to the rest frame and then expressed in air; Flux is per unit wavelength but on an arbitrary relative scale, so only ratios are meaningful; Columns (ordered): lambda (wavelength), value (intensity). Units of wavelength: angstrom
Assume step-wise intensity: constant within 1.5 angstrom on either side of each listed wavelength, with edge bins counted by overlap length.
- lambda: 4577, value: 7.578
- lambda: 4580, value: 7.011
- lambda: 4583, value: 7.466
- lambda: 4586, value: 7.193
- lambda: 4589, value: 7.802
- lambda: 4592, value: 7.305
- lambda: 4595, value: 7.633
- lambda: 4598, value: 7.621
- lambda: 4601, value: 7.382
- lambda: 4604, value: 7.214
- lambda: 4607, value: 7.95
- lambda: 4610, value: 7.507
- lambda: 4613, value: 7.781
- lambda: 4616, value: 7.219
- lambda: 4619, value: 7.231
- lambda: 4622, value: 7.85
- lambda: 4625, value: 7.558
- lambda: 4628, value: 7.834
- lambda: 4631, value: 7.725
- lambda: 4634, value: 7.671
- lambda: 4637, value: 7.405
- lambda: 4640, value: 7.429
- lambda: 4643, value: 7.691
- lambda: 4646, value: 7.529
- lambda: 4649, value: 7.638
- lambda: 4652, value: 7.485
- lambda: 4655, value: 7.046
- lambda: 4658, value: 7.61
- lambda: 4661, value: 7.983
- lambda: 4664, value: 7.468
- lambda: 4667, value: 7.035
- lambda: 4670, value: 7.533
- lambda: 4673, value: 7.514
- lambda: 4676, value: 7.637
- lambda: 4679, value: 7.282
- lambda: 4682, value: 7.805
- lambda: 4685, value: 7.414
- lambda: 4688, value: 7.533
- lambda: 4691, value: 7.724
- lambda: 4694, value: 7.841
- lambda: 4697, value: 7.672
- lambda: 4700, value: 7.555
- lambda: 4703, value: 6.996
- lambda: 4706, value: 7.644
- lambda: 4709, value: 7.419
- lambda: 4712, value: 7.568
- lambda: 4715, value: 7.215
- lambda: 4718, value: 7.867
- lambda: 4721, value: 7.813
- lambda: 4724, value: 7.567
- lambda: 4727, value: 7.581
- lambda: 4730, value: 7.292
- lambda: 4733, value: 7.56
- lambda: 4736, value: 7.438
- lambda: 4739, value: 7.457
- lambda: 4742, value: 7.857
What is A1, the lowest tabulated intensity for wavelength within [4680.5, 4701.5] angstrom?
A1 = 7.414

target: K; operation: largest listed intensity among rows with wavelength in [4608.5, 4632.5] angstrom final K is 7.85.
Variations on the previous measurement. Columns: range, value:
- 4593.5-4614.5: 7.95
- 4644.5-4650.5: 7.638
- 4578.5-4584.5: 7.466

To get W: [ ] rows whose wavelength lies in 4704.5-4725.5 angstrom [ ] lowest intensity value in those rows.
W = 7.215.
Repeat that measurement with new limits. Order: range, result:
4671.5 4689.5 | 7.282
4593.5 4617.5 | 7.214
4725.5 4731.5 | 7.292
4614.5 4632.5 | 7.219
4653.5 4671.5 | 7.035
